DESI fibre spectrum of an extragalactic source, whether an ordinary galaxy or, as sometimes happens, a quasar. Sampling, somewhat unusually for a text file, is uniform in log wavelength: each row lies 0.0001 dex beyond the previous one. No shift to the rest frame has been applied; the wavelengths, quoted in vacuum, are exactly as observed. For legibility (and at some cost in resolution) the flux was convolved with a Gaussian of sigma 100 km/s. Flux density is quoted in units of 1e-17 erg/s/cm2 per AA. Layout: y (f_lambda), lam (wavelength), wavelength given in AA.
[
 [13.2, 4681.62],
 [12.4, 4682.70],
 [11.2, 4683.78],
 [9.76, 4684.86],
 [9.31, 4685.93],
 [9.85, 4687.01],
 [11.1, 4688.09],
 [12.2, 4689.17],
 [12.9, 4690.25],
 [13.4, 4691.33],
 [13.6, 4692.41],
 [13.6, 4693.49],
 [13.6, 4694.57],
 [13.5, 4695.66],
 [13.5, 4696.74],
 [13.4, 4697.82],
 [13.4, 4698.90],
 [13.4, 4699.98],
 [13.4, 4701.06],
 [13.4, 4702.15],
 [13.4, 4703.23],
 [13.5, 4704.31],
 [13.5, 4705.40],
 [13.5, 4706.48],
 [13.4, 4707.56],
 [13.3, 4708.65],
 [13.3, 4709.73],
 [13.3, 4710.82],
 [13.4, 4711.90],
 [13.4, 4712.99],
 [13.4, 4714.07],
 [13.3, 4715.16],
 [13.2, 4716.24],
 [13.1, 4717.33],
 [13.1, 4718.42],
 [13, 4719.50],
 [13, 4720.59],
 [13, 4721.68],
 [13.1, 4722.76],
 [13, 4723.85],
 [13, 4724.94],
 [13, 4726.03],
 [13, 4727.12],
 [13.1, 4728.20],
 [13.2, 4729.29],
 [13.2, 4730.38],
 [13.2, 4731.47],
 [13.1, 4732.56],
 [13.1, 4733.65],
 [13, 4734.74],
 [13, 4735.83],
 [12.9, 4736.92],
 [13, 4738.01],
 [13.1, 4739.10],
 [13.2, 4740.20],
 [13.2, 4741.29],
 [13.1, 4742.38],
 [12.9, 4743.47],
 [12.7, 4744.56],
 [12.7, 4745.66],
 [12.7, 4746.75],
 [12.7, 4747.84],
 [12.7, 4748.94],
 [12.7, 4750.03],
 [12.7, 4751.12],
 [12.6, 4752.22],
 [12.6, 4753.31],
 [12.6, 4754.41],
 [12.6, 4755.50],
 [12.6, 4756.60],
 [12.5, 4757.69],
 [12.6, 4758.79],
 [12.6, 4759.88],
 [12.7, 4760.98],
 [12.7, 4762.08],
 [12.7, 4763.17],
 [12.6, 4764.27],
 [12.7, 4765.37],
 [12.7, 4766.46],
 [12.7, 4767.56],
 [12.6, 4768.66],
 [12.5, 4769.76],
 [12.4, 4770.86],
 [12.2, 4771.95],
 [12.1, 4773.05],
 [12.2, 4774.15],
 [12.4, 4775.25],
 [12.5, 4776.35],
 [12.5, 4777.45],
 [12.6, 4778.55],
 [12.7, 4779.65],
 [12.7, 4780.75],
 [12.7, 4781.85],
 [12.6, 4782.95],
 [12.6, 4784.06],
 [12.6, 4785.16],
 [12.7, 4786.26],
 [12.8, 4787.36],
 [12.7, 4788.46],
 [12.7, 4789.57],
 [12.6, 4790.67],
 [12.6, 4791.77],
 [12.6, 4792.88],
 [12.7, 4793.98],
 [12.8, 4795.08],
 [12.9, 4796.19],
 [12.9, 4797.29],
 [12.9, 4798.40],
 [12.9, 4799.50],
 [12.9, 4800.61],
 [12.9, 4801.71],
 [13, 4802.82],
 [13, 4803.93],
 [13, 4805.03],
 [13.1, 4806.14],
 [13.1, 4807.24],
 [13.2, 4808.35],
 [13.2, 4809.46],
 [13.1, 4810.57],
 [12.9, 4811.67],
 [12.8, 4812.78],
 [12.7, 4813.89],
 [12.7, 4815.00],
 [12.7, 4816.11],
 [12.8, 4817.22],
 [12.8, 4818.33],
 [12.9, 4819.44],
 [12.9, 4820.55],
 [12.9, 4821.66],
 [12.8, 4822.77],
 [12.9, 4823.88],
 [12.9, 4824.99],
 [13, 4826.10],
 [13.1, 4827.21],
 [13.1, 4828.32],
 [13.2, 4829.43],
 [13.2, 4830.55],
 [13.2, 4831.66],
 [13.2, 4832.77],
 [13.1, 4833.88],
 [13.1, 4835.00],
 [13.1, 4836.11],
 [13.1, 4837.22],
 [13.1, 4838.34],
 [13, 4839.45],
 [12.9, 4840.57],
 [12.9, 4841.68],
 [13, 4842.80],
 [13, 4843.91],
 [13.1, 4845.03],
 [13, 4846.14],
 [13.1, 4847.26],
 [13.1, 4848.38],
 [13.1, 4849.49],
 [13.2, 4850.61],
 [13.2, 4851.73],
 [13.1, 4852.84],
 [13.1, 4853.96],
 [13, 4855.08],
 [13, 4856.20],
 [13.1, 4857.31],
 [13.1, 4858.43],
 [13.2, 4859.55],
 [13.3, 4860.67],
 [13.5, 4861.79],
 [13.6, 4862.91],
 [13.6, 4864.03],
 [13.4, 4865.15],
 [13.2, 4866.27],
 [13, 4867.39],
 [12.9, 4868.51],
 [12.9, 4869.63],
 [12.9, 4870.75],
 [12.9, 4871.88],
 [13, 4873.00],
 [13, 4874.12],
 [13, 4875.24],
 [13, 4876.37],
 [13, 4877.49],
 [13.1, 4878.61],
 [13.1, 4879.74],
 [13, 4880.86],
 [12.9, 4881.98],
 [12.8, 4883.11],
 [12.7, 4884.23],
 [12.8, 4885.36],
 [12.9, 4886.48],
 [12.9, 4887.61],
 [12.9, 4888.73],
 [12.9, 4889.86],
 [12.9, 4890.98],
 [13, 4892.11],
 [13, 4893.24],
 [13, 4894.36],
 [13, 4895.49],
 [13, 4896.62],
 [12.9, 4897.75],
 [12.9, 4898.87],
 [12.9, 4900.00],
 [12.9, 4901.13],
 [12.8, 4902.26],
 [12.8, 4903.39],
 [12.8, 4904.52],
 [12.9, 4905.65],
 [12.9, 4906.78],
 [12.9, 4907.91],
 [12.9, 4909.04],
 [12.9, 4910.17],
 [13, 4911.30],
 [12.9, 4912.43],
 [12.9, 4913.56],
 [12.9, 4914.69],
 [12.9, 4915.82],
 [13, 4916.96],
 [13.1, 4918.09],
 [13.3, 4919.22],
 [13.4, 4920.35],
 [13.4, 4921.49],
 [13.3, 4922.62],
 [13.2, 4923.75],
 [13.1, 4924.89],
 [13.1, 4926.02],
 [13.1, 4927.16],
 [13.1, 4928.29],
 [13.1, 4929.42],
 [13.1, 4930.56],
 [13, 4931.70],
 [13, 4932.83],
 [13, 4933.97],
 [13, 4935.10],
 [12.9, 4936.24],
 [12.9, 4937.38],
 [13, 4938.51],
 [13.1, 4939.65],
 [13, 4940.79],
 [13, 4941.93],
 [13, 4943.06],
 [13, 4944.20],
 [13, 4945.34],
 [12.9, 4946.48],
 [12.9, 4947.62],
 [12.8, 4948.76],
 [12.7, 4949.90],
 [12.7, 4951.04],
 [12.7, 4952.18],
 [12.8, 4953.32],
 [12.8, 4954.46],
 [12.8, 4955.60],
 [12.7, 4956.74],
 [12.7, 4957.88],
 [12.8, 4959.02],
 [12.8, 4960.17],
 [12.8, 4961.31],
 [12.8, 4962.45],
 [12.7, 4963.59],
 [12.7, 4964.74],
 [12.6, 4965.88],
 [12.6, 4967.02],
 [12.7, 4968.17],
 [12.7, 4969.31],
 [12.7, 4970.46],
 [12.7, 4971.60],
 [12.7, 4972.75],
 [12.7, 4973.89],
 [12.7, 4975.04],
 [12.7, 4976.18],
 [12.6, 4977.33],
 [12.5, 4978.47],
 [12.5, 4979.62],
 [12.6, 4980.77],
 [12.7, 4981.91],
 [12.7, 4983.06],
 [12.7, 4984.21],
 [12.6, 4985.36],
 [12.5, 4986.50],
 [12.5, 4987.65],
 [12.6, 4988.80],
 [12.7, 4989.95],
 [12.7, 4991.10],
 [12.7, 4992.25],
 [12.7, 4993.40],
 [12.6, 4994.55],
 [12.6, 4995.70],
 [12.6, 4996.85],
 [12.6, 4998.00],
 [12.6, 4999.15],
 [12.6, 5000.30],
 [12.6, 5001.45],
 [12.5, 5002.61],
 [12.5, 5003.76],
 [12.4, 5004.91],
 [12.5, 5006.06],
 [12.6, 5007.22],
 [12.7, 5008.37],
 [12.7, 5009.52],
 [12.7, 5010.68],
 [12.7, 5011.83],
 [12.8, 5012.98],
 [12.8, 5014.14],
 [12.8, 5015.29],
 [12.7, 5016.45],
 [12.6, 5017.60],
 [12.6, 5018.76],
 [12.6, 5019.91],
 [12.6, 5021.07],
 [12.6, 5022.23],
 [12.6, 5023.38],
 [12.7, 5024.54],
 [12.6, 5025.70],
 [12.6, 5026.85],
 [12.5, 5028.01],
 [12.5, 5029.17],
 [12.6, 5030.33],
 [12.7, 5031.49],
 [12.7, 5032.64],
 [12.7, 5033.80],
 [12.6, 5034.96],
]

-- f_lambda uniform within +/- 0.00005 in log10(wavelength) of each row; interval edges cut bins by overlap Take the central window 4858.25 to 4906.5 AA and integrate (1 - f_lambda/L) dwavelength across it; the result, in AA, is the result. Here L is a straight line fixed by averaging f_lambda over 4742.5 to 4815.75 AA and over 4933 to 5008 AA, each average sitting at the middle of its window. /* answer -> -1.1 AA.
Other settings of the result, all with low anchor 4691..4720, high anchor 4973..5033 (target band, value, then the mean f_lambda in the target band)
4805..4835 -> 0.2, 13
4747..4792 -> 2.1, 12.6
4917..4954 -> -0.6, 13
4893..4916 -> -0.1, 12.9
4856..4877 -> -0.3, 13.1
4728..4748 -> 0.4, 13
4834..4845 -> 0.0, 13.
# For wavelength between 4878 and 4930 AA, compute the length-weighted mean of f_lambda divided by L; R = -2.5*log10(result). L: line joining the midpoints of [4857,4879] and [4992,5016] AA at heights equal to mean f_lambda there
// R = 0.00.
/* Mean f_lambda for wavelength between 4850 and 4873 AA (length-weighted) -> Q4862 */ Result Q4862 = 13.2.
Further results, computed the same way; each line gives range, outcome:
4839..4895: 13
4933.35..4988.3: 12.8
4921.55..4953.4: 13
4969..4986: 12.7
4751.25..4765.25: 12.6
